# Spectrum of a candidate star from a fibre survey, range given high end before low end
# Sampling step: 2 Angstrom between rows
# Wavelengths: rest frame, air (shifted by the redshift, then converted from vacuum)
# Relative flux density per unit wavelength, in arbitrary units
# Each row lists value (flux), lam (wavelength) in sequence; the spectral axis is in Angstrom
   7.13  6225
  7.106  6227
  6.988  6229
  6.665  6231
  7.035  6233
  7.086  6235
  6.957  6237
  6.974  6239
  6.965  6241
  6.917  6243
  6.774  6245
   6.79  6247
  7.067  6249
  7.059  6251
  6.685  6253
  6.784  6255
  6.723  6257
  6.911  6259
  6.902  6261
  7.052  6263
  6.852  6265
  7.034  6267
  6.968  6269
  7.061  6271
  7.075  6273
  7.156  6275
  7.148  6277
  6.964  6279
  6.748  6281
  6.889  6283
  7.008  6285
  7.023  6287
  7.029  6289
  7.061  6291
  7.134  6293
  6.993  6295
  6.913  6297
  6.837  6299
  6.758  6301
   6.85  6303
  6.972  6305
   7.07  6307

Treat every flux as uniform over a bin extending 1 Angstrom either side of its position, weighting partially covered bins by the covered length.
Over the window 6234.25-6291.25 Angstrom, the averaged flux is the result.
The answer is 6.95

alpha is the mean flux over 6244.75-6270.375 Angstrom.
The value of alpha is 6.9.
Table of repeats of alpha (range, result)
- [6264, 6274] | 7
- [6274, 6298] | 7.01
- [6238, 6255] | 6.9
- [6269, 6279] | 7.08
